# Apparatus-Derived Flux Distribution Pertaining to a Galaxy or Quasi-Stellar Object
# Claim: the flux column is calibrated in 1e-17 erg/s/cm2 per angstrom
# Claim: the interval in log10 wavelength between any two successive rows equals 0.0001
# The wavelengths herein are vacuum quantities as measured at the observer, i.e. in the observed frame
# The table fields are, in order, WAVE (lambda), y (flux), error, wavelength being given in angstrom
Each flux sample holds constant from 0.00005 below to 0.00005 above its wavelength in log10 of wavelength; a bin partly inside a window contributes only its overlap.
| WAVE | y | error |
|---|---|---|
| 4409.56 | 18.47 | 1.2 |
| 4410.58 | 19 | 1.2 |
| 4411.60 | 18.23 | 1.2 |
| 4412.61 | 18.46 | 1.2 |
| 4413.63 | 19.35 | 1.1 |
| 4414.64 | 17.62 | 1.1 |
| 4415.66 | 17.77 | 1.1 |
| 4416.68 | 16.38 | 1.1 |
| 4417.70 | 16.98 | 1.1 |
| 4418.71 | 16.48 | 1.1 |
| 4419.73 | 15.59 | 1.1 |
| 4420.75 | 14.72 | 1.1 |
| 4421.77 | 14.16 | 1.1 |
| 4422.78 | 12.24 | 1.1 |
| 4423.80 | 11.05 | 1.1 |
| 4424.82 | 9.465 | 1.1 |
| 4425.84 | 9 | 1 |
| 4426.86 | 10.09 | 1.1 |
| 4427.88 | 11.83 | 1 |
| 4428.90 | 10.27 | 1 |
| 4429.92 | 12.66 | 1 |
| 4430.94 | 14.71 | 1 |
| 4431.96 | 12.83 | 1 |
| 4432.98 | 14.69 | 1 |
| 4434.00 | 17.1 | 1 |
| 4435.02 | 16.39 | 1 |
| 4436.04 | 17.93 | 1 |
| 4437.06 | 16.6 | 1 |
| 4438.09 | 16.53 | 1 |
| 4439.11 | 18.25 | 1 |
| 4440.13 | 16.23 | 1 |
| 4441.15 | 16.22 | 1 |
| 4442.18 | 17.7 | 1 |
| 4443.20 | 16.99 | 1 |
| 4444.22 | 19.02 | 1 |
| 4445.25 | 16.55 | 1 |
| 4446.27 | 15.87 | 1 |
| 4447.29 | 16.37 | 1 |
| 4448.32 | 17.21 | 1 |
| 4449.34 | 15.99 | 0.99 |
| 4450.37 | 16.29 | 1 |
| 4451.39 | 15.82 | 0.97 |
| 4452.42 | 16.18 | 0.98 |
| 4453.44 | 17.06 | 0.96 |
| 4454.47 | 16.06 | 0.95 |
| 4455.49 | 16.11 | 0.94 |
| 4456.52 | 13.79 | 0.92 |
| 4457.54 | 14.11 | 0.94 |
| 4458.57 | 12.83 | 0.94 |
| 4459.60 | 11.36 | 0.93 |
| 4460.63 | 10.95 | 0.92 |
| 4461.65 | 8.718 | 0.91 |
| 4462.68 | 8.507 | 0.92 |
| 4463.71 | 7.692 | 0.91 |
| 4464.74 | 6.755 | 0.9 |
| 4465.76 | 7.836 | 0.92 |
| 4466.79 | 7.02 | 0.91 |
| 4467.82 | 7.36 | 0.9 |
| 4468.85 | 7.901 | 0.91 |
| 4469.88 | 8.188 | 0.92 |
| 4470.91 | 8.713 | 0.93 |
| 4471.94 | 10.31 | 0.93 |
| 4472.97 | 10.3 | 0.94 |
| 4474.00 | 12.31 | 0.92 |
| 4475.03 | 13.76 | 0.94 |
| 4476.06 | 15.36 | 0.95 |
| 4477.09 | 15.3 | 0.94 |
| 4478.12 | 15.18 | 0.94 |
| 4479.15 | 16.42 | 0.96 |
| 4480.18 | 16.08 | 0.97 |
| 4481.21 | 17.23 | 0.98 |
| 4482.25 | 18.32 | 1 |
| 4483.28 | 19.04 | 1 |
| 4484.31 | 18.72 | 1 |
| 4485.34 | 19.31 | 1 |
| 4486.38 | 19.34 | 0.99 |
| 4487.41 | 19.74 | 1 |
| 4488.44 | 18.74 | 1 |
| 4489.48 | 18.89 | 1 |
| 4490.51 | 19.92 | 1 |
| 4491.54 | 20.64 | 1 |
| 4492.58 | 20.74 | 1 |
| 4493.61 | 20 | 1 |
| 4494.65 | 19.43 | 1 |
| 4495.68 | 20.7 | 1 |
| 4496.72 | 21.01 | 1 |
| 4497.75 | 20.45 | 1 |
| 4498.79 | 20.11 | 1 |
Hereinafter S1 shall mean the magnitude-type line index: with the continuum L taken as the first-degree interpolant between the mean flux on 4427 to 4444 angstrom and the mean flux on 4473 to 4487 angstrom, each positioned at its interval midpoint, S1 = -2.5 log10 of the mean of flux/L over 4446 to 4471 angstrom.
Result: 0.29 mag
